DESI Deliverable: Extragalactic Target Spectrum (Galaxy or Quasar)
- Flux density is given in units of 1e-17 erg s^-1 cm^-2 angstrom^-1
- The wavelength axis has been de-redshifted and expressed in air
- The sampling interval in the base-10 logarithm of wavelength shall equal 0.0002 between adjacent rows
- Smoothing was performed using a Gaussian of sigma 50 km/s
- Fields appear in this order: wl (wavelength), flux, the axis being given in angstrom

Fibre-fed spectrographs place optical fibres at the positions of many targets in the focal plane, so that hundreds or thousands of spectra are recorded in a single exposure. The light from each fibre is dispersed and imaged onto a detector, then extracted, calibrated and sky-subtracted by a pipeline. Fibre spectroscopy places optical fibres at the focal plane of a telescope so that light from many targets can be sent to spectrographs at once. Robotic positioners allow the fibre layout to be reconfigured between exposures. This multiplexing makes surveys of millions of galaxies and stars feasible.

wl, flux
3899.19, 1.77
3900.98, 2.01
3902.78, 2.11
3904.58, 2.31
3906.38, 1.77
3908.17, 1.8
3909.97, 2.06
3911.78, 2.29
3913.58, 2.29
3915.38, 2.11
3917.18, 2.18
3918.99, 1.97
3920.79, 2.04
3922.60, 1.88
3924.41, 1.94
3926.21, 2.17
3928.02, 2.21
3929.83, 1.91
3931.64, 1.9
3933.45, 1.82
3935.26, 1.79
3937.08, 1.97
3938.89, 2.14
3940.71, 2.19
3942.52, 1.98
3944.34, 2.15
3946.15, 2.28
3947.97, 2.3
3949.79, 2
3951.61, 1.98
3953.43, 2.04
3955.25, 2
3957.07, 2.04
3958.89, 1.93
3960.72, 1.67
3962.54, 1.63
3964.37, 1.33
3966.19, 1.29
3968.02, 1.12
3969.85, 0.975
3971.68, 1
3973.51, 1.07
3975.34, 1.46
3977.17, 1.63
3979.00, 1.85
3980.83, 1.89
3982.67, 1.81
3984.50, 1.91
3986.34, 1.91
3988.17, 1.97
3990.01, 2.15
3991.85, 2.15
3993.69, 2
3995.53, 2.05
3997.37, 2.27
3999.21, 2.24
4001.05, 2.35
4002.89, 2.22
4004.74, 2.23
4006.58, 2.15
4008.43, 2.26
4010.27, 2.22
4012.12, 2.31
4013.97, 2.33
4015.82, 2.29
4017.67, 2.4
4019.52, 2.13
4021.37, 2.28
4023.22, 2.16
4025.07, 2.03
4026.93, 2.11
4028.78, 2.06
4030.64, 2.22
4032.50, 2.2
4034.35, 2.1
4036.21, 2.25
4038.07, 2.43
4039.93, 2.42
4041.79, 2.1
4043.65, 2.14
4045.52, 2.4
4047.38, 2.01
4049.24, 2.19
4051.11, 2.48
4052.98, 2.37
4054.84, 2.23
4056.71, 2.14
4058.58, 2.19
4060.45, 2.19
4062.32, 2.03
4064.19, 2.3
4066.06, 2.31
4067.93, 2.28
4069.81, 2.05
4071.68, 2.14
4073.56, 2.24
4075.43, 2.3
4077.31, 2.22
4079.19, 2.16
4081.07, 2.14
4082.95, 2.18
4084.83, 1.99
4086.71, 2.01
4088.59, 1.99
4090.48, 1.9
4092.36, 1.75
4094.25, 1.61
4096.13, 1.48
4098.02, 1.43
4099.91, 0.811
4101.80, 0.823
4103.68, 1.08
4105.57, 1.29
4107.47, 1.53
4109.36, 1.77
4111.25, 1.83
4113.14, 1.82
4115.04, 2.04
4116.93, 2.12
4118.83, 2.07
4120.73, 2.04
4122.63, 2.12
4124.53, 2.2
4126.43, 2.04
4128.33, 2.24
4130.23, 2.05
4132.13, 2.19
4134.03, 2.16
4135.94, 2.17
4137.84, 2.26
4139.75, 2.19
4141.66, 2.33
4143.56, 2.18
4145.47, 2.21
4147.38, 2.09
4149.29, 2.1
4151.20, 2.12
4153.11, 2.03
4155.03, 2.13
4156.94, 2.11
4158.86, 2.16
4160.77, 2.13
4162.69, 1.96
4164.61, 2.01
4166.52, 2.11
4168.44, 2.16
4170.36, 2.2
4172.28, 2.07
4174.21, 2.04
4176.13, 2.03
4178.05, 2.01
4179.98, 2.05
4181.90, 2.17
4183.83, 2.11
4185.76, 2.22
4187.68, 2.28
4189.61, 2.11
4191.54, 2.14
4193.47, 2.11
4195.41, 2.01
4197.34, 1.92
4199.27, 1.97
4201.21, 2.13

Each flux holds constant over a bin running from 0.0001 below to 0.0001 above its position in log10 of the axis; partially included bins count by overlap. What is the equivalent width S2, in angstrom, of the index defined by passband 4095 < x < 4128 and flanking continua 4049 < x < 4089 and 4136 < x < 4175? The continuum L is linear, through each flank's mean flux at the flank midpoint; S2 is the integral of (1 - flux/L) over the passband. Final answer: 7.22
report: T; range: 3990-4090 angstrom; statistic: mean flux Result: 2.2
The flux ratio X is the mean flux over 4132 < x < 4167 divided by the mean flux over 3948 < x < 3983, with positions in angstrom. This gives 1.3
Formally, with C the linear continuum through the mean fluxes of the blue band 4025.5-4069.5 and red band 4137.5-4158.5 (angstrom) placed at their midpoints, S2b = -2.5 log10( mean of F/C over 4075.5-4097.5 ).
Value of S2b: 0.13 mag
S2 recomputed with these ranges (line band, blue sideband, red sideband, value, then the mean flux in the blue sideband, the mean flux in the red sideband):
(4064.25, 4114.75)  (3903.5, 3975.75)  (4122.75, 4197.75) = 5.4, 1.88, 2.12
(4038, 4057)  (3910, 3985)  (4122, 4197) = -2.7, 1.86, 2.13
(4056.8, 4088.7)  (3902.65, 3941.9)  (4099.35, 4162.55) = -2.9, 2.04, 1.96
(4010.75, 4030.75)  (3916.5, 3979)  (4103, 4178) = -3.2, 1.82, 2.04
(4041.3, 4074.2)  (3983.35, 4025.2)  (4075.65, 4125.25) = -4.2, 2.18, 1.79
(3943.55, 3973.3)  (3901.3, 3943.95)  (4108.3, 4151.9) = 4.8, 2.04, 2.1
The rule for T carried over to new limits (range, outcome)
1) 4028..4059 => 2.23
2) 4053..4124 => 1.91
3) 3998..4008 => 2.24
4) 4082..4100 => 1.76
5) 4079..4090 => 2.06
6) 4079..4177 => 1.95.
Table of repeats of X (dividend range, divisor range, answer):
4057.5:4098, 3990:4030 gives 0.93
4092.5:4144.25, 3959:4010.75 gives 1.02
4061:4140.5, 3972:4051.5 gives 0.92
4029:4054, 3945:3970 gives 1.26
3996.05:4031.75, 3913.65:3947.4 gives 1.09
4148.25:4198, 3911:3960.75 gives 1.02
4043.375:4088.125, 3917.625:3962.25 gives 1.09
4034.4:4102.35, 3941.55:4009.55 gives 1.10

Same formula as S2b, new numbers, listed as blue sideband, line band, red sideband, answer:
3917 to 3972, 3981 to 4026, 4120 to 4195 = -0.11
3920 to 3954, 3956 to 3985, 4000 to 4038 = 0.35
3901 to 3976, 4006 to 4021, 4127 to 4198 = -0.16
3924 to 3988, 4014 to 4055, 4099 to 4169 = -0.19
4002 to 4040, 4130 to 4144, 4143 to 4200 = -0.04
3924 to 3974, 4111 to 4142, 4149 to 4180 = -0.04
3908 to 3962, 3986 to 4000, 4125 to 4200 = -0.02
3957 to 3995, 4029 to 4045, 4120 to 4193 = -0.22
